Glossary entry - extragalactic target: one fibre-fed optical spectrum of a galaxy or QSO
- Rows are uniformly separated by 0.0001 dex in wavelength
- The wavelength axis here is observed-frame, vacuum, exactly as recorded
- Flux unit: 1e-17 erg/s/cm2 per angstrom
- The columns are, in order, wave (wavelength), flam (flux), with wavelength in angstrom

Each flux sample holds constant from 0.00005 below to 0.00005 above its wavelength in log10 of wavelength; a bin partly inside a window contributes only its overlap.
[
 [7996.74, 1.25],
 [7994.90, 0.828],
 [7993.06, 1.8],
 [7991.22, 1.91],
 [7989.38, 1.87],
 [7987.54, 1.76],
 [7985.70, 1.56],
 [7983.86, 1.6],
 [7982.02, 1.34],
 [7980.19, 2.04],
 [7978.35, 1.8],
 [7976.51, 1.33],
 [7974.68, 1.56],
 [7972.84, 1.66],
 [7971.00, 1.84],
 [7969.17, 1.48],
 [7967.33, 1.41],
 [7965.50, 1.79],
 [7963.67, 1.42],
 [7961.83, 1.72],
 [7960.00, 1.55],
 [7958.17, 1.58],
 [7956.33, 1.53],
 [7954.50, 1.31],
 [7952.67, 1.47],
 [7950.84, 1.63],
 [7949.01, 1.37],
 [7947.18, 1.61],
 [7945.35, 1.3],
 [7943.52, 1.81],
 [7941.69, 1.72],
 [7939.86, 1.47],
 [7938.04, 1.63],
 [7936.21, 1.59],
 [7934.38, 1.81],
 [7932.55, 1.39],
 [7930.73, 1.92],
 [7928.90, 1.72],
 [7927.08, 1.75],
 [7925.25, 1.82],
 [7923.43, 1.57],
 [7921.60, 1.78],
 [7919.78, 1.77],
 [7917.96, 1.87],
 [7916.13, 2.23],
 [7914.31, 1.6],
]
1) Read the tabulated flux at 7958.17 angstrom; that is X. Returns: 1.58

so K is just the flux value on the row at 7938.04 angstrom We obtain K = 1.63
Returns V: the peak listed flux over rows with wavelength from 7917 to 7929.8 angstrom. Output 1.87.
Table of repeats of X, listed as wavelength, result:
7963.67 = 1.42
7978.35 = 1.8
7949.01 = 1.37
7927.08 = 1.75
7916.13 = 2.23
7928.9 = 1.72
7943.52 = 1.81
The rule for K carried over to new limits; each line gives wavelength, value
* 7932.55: 1.39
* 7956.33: 1.53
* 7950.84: 1.63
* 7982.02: 1.34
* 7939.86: 1.47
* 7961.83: 1.72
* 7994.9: 0.828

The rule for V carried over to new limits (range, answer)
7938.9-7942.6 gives 1.72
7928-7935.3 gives 1.92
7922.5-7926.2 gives 1.82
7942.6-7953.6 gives 1.81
